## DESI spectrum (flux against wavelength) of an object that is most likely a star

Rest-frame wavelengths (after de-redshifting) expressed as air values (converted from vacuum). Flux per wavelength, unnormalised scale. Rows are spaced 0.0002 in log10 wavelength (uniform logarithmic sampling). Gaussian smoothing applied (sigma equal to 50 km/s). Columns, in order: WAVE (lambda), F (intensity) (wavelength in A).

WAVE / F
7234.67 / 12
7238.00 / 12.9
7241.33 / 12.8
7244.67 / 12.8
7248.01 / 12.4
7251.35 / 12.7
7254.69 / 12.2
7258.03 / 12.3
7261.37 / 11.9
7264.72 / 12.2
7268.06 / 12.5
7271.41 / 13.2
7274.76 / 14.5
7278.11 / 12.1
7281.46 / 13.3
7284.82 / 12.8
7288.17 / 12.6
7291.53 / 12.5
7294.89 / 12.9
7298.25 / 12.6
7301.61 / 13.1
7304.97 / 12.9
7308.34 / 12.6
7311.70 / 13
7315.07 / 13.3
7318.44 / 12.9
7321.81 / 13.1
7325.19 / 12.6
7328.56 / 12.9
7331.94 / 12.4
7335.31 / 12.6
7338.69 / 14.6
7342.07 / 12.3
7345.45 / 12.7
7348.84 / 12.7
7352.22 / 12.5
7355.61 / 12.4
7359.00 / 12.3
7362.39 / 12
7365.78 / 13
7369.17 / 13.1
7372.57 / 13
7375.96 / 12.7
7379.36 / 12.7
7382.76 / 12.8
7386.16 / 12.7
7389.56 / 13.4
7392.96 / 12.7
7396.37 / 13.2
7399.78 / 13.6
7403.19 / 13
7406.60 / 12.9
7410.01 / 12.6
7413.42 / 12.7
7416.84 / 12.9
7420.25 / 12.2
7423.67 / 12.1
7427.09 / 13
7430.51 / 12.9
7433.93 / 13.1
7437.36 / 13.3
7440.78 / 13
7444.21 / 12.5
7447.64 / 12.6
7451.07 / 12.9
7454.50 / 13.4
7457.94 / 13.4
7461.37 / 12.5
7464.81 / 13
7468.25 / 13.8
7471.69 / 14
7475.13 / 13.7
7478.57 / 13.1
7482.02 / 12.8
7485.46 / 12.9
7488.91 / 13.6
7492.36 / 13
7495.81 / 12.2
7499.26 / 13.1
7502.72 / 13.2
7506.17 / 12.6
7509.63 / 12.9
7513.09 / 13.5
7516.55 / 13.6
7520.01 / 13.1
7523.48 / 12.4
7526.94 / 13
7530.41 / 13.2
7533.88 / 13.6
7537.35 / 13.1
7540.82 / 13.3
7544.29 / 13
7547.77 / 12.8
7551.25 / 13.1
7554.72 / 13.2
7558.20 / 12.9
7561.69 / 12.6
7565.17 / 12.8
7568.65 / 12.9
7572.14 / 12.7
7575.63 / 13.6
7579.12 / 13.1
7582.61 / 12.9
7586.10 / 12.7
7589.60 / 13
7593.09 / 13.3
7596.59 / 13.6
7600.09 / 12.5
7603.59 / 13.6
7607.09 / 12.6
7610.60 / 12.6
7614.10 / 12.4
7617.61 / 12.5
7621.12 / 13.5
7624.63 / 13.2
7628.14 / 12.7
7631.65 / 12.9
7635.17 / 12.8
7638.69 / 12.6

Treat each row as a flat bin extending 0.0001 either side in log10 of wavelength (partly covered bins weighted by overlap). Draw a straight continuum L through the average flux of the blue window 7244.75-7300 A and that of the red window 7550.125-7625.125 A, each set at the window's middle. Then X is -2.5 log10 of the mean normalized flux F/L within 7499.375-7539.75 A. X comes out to -0.02 mag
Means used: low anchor 12.7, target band 13.1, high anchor 13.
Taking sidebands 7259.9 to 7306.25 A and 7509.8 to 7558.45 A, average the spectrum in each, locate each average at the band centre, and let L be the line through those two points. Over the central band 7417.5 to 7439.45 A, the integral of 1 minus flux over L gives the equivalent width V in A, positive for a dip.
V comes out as 0.4 A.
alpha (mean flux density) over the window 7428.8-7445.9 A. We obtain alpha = 13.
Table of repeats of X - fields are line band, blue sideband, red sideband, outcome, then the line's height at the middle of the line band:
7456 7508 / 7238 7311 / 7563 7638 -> -0.022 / 12.9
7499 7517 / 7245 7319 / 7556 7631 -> -0.019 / 12.9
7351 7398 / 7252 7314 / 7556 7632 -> 0.004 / 12.8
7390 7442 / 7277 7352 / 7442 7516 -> 0.009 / 13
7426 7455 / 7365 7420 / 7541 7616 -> -0.002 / 12.9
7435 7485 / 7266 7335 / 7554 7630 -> -0.018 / 12.9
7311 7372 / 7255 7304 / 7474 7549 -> 0.003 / 12.8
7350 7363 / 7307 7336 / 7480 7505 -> 0.045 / 12.9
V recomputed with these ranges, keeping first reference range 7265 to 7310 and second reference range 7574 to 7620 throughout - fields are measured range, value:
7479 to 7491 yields -0.2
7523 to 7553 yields -0.3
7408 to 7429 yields 0.5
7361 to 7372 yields 0.1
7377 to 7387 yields 0.1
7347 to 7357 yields 0.3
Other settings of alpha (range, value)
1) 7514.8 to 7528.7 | 13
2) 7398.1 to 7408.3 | 13.2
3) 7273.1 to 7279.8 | 13.3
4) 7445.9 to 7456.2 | 13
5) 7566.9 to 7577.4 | 13.1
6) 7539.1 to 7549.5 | 13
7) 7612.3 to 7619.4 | 12.5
